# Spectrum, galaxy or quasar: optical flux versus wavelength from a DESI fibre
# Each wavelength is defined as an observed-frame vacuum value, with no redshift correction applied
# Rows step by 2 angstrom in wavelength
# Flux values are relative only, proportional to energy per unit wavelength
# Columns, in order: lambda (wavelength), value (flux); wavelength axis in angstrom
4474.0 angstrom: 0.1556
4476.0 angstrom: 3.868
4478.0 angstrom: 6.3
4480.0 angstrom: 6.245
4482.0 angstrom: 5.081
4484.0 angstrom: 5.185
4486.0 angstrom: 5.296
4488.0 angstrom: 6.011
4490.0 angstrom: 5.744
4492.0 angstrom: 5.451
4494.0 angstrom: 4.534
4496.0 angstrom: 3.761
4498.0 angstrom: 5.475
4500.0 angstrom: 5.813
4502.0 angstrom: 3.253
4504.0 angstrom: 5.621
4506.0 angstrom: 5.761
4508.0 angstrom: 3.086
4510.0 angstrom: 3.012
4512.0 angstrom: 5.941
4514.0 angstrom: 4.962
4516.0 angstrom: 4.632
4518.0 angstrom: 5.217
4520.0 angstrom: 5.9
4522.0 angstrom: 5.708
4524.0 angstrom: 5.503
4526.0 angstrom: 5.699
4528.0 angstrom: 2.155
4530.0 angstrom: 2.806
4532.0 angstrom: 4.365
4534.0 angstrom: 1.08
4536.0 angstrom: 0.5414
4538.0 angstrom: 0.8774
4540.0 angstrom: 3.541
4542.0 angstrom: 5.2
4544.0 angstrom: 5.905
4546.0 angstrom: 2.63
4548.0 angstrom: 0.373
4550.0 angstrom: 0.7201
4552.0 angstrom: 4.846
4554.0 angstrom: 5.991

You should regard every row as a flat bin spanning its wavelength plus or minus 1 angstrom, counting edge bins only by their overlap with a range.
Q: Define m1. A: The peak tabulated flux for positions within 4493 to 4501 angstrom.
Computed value 5.813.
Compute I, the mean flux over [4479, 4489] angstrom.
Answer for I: 5.56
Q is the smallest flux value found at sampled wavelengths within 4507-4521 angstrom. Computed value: 3.012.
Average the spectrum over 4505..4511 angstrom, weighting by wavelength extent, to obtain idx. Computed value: 3.95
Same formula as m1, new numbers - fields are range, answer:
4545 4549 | 2.63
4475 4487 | 6.3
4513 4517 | 4.962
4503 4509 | 5.761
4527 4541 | 4.365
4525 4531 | 5.699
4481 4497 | 6.011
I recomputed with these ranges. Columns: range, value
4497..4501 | 5.64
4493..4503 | 4.57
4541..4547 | 4.58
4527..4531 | 2.48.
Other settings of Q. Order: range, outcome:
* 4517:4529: 2.155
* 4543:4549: 0.373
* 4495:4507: 3.253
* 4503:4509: 3.086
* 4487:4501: 3.761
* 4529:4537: 0.5414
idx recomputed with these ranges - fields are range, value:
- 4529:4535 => 2.75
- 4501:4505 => 4.44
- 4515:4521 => 5.25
